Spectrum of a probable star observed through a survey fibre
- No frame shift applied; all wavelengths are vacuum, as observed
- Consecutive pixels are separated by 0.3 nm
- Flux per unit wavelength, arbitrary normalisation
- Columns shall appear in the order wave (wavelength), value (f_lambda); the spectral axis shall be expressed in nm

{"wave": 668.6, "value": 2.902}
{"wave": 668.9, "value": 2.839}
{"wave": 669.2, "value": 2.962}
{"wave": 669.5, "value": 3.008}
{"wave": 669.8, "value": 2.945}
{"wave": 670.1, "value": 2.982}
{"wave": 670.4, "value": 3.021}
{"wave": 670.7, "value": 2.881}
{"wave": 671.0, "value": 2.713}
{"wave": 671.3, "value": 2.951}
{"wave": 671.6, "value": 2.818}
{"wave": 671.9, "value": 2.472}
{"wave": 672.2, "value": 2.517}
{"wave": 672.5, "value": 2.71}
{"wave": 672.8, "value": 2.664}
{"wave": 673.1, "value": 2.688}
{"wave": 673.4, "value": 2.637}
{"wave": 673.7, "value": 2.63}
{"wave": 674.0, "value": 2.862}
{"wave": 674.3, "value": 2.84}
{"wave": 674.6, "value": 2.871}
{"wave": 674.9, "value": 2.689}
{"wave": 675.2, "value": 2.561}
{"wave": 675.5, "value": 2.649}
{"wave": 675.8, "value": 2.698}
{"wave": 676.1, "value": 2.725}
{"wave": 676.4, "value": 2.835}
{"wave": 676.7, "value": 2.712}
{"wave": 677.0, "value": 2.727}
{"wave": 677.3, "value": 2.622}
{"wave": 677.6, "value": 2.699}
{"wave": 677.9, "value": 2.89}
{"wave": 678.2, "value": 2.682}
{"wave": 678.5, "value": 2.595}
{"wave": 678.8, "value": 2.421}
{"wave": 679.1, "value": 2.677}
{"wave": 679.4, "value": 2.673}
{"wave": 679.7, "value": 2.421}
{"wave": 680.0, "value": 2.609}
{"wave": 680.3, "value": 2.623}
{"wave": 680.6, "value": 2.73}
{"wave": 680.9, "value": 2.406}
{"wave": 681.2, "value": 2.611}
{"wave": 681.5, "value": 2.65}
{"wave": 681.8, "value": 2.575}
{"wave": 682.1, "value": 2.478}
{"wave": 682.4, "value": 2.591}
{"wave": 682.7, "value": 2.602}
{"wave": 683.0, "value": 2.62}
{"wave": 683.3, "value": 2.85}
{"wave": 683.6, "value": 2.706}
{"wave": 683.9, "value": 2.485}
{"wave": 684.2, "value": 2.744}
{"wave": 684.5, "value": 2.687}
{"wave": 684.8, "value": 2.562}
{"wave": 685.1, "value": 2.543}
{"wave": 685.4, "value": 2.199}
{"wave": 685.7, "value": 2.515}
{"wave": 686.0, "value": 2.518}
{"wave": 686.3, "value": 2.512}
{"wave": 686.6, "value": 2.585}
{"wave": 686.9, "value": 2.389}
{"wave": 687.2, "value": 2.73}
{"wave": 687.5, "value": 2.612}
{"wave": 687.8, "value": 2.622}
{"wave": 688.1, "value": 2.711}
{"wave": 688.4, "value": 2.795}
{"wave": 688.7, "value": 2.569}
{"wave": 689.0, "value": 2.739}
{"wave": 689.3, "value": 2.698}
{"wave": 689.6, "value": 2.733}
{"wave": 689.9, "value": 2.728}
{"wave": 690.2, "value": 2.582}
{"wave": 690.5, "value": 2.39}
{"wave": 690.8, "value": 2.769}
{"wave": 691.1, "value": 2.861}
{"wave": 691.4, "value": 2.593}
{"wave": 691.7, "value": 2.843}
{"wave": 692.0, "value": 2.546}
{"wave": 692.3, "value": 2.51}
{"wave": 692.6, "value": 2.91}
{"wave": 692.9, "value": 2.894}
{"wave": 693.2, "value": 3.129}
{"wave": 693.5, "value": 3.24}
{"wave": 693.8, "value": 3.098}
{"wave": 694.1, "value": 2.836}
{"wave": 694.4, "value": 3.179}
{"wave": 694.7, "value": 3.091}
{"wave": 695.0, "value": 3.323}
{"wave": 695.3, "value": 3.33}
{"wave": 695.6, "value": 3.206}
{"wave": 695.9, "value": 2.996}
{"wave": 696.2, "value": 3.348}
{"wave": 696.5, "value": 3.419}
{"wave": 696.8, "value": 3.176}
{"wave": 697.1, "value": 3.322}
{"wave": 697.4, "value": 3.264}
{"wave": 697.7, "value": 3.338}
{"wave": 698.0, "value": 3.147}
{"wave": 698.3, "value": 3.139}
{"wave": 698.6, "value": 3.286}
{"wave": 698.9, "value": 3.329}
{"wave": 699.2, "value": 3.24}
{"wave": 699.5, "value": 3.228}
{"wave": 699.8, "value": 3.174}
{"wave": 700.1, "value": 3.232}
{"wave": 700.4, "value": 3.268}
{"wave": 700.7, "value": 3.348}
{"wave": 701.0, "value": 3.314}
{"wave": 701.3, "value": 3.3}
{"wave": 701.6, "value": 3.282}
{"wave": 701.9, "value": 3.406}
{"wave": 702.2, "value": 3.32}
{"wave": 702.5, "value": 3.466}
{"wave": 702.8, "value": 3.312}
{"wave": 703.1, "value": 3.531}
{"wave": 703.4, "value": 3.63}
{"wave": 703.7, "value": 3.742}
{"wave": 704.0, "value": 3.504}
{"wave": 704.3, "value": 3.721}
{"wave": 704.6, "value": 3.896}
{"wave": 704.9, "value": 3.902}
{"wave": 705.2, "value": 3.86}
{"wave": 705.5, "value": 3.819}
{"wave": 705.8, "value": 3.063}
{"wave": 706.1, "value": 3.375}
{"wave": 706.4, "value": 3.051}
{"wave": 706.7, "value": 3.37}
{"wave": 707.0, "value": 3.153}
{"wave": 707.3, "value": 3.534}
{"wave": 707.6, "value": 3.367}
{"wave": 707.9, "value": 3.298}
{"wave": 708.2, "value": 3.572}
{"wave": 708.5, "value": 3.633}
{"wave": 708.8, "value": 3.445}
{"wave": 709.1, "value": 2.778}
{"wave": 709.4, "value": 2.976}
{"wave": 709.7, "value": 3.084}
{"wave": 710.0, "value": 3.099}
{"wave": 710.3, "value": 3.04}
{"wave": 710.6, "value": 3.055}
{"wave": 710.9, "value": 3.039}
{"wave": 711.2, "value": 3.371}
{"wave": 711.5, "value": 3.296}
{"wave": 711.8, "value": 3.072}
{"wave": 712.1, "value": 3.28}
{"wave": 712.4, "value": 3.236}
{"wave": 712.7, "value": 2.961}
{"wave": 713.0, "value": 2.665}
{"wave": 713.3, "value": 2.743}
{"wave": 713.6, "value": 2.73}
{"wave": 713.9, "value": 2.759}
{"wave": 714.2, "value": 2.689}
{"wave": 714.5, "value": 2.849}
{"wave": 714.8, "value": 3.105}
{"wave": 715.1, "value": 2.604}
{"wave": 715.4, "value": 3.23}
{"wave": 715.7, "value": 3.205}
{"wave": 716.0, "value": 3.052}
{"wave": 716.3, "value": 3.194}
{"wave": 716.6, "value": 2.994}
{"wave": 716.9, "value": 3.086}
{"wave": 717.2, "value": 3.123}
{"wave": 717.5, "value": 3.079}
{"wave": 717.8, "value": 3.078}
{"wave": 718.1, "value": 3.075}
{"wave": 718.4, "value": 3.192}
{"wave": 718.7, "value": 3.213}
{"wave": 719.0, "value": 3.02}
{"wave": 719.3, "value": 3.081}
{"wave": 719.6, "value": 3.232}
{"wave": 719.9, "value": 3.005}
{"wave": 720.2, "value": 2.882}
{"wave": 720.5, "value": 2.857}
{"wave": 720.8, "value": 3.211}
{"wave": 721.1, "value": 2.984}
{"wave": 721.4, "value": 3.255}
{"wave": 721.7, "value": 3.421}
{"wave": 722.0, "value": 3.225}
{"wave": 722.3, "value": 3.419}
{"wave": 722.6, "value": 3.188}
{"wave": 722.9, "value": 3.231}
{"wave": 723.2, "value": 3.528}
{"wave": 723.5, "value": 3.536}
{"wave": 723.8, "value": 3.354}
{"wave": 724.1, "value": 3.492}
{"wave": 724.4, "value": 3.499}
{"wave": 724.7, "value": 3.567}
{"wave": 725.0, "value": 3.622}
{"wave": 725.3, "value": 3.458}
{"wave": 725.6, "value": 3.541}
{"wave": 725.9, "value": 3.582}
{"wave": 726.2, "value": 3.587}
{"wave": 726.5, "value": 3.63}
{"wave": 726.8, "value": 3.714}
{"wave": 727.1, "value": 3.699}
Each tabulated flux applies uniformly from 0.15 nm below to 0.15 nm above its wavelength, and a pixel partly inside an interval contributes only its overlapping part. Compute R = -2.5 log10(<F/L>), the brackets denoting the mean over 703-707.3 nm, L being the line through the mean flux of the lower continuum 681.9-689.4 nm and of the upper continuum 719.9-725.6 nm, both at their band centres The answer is -0.19 mag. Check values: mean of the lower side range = 2.6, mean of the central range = 3.54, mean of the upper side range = 3.32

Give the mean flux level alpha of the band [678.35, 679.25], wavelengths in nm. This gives 2.56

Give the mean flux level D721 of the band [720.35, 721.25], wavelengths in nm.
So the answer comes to 3.02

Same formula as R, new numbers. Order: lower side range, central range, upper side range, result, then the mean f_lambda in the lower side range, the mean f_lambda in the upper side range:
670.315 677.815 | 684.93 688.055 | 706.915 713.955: 0.14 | 2.73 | 3.14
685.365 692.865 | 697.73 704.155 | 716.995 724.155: -0.17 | 2.64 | 3.19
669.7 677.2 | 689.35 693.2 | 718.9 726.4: 0.09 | 2.75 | 3.32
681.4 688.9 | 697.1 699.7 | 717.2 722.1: -0.16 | 2.59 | 3.11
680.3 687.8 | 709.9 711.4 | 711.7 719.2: -0.07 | 2.58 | 3.01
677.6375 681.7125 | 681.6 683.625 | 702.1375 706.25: 0.04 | 2.62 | 3.59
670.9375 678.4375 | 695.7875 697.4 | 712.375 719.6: -0.14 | 2.71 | 3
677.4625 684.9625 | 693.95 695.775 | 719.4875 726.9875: -0.11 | 2.62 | 3.36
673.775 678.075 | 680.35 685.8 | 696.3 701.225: 0.12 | 2.74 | 3.27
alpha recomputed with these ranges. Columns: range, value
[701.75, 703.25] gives 3.41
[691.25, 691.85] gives 2.72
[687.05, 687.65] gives 2.67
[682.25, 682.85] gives 2.6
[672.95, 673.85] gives 2.65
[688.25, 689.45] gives 2.7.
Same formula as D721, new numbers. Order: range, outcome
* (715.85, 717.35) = 3.09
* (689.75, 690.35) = 2.65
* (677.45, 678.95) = 2.66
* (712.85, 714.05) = 2.72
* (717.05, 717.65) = 3.1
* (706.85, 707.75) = 3.35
